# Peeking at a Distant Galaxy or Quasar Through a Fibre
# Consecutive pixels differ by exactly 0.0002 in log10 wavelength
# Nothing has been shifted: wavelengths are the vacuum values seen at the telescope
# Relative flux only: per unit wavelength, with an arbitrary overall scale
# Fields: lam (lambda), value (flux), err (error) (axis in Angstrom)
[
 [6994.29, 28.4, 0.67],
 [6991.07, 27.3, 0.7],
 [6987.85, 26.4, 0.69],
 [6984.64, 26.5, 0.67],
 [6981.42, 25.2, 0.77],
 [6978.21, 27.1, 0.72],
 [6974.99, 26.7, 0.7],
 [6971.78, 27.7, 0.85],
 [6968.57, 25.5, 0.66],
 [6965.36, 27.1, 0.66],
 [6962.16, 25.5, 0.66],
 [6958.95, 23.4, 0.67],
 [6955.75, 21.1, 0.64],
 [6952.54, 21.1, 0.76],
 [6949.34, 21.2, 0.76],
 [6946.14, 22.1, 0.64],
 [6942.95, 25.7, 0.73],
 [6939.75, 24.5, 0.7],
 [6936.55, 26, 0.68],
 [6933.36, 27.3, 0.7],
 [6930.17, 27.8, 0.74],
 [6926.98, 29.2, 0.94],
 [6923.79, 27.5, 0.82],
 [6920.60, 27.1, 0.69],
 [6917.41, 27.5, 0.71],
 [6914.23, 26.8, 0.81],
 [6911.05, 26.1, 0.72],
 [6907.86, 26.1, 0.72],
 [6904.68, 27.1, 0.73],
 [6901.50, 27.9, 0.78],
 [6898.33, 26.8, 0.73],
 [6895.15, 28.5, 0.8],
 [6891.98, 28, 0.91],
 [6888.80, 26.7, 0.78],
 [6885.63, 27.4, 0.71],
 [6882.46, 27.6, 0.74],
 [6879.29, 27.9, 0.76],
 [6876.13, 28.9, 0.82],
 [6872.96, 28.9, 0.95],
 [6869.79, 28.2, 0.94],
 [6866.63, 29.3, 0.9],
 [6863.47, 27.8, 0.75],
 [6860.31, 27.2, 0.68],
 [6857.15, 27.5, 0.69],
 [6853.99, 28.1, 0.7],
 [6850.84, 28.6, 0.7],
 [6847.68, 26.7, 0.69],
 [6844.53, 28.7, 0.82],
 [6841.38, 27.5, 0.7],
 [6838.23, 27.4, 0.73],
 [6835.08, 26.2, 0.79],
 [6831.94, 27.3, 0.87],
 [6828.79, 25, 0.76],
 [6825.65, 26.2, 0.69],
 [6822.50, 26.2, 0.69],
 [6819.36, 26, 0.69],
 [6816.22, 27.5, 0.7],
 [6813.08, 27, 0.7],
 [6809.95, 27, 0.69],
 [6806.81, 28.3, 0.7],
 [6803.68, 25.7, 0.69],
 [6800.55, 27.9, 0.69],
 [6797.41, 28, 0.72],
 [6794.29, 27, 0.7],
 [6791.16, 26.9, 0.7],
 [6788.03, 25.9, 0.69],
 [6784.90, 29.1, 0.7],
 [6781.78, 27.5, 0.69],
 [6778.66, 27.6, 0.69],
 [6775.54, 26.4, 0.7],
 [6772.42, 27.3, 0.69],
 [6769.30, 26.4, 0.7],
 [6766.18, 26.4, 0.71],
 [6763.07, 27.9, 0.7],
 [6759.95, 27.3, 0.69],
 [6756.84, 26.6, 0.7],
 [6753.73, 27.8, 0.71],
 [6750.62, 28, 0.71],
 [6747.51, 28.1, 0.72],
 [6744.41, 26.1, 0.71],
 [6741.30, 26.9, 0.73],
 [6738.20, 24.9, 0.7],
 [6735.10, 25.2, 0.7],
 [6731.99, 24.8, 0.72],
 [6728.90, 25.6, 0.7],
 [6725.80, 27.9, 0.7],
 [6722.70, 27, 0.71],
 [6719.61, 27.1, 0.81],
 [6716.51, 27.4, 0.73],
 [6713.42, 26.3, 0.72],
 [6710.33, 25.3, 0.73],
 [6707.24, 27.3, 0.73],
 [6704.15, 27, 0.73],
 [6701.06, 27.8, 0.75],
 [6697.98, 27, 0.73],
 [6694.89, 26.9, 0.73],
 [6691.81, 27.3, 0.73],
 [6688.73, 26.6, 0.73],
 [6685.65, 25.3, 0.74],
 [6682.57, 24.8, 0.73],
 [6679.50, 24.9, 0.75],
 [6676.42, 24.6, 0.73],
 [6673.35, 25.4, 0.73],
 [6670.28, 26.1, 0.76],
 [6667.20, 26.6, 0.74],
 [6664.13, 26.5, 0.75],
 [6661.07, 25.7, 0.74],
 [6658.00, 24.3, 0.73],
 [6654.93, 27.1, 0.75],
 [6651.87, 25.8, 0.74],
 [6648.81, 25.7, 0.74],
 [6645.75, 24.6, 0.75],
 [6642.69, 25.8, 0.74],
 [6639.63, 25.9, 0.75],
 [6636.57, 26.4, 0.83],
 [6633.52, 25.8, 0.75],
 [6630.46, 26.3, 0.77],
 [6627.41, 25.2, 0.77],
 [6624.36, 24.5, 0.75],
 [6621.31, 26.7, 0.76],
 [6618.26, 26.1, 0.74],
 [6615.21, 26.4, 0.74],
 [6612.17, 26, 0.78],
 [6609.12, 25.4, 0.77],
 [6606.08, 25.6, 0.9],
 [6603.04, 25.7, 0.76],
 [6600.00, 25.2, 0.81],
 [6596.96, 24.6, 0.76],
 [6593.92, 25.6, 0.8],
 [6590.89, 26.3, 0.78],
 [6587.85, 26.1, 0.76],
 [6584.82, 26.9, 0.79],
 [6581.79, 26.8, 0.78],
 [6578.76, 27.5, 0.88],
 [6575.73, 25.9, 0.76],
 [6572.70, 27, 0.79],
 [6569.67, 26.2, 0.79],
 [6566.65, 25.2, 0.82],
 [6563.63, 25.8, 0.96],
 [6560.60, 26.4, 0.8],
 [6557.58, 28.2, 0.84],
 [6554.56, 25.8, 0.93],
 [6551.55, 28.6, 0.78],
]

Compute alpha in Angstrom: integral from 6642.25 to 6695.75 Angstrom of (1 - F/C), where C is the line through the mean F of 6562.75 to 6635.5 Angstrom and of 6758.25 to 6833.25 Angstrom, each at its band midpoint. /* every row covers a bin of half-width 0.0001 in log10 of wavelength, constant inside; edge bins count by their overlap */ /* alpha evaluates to 1.1 Angstrom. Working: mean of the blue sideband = 26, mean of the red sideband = 27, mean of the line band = 25.8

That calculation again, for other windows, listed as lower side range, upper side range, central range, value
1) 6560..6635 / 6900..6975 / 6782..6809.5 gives -1.6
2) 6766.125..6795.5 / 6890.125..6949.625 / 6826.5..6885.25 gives -1.9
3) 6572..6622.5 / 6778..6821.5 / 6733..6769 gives 0.2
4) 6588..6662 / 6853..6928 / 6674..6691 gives 0.5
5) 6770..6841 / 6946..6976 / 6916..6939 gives -2.4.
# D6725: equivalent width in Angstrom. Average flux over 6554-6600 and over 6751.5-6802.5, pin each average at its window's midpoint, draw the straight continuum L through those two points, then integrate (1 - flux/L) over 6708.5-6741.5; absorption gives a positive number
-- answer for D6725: 1.0 Angstrom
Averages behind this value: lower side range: 26.3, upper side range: 27.2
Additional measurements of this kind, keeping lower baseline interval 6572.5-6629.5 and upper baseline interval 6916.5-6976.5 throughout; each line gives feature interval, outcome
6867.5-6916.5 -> -3.89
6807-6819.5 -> -0.73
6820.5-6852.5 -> -1.70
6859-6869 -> -1.00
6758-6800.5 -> -2.54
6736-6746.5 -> -0.12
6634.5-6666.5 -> 0.10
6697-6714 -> -0.66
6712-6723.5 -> -0.52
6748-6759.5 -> -0.80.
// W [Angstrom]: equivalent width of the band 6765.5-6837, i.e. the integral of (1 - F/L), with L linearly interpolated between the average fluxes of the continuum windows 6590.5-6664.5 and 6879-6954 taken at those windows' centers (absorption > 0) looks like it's -2.2 Angstrom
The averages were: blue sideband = 25.7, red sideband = 26.4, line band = 26.9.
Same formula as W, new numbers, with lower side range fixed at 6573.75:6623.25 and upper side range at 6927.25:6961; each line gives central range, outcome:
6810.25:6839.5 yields -1.98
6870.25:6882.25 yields -1.87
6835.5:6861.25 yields -3.04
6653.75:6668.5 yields -0.17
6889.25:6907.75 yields -2.27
